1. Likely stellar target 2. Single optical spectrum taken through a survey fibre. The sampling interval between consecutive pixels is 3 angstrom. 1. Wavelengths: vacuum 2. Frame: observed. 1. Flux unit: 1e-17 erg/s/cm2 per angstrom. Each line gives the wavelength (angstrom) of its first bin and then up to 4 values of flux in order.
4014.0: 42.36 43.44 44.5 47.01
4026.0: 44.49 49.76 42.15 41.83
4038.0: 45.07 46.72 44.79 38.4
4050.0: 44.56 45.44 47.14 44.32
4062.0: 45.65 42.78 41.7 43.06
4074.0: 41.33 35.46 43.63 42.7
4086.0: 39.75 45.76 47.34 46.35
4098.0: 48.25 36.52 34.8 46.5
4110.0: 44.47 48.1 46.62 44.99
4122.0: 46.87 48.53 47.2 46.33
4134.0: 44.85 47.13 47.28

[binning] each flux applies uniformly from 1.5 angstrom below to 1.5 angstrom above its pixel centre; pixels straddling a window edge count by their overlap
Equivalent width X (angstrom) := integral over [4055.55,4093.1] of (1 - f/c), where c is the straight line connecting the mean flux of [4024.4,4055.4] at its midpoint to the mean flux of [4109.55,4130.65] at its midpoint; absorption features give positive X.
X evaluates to 2.0 angstrom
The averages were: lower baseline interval 44.4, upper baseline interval 46.8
